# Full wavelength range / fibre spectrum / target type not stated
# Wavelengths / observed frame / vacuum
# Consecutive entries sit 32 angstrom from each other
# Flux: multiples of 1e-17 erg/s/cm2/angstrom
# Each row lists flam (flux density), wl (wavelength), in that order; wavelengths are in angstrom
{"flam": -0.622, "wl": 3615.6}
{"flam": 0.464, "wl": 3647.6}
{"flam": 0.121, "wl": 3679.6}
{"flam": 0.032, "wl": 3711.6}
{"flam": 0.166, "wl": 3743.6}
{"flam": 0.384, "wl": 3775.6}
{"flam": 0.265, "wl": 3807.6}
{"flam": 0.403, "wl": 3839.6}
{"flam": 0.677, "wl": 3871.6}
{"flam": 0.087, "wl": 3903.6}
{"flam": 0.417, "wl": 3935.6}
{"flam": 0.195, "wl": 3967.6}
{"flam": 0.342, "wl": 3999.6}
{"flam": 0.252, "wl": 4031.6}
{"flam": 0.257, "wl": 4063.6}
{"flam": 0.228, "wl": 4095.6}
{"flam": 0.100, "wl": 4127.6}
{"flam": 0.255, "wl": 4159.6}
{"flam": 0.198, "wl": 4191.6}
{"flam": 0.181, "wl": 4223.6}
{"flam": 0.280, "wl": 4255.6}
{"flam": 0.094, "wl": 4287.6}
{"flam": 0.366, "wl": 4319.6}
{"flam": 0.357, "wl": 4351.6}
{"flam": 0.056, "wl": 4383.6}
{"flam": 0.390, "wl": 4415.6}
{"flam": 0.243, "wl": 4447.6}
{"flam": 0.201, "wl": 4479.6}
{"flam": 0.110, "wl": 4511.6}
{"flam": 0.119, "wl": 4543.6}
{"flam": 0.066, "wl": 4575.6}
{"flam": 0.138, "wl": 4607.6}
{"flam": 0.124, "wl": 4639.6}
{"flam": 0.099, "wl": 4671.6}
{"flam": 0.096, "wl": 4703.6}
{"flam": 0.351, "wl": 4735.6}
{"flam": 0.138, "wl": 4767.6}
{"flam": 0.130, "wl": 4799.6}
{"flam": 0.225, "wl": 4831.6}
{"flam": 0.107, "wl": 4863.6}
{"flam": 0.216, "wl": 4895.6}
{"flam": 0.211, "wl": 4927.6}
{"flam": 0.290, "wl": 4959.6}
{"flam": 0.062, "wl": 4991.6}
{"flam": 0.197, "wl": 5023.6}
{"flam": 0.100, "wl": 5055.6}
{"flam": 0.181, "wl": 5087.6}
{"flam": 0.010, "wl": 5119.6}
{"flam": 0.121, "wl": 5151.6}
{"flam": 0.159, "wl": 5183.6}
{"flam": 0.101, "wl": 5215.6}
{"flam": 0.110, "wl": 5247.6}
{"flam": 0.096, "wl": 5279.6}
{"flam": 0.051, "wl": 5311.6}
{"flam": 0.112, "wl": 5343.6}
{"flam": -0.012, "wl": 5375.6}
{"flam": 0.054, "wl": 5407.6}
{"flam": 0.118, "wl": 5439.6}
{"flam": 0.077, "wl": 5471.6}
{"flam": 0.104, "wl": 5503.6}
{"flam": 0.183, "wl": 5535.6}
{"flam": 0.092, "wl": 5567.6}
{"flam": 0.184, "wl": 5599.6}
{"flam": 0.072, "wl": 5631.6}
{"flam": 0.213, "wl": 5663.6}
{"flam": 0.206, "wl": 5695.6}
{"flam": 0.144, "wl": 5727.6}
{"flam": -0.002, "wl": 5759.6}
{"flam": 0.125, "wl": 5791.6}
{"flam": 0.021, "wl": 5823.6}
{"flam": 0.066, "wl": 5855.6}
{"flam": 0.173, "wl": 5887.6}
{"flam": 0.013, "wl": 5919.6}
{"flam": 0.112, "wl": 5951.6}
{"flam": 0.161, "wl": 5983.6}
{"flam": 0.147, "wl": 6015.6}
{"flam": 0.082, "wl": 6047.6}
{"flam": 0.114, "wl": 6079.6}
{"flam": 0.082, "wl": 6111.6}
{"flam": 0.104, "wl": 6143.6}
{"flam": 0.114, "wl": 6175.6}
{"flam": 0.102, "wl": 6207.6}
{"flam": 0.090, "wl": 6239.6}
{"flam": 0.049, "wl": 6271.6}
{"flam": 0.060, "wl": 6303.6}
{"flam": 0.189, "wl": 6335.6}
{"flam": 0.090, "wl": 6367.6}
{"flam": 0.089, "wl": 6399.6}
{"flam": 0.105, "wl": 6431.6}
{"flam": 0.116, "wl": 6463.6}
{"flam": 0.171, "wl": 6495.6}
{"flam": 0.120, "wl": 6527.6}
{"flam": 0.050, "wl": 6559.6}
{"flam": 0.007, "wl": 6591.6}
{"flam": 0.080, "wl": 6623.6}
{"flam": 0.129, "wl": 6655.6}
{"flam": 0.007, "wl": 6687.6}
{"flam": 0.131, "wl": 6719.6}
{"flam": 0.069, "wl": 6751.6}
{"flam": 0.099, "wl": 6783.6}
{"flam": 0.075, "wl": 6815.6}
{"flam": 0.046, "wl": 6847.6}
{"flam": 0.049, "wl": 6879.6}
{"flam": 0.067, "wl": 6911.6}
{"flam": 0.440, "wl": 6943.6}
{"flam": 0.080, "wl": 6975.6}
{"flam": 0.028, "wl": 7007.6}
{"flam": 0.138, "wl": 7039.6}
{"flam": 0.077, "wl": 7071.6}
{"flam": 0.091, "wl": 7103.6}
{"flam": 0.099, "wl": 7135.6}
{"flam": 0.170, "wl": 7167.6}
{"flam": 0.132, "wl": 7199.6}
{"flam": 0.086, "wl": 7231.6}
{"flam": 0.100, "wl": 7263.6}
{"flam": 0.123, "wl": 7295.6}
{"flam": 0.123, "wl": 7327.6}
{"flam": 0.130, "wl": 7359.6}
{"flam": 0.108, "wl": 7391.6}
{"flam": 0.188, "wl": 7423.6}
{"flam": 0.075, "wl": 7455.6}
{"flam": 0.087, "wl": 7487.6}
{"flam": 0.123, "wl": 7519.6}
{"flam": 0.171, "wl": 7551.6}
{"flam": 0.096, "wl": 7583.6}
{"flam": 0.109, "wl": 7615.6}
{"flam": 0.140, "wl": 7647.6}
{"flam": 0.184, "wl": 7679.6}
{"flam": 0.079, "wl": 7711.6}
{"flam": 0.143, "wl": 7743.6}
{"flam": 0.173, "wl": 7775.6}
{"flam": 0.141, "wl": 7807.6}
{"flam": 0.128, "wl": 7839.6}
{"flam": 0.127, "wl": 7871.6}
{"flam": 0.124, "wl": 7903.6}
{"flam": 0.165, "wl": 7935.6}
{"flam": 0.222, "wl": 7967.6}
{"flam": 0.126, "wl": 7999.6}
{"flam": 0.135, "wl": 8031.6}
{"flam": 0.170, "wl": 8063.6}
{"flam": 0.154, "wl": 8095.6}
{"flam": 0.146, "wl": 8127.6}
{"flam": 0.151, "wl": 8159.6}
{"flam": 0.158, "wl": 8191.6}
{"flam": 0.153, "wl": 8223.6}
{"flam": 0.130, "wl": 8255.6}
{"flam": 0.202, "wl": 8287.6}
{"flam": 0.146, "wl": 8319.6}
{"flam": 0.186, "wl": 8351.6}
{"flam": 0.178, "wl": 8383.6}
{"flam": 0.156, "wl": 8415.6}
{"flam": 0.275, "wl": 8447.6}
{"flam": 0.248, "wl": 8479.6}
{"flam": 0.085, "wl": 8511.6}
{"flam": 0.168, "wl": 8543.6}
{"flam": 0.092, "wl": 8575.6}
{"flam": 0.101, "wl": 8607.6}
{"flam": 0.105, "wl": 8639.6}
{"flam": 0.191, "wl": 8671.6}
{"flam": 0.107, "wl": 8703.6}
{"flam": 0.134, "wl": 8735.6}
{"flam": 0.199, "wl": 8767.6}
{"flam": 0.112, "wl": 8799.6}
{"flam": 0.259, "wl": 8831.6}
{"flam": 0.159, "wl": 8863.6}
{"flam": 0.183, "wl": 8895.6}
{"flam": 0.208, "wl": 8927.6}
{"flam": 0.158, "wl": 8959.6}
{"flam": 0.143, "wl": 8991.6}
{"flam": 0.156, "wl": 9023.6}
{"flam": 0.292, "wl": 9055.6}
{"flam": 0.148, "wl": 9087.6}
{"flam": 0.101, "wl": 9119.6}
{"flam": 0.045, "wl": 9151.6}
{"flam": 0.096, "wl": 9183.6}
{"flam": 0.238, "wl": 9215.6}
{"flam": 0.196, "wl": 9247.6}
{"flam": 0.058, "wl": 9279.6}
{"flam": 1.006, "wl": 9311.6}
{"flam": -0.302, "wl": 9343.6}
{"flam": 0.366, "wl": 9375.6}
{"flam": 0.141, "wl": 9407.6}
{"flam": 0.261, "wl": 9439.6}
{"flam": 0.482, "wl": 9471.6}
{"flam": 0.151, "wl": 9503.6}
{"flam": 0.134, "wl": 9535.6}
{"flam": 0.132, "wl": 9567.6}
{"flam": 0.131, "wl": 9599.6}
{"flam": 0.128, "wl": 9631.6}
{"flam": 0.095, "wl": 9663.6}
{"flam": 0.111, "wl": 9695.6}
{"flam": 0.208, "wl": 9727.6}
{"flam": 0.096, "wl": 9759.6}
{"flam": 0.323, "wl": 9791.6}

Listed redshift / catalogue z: 0.861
